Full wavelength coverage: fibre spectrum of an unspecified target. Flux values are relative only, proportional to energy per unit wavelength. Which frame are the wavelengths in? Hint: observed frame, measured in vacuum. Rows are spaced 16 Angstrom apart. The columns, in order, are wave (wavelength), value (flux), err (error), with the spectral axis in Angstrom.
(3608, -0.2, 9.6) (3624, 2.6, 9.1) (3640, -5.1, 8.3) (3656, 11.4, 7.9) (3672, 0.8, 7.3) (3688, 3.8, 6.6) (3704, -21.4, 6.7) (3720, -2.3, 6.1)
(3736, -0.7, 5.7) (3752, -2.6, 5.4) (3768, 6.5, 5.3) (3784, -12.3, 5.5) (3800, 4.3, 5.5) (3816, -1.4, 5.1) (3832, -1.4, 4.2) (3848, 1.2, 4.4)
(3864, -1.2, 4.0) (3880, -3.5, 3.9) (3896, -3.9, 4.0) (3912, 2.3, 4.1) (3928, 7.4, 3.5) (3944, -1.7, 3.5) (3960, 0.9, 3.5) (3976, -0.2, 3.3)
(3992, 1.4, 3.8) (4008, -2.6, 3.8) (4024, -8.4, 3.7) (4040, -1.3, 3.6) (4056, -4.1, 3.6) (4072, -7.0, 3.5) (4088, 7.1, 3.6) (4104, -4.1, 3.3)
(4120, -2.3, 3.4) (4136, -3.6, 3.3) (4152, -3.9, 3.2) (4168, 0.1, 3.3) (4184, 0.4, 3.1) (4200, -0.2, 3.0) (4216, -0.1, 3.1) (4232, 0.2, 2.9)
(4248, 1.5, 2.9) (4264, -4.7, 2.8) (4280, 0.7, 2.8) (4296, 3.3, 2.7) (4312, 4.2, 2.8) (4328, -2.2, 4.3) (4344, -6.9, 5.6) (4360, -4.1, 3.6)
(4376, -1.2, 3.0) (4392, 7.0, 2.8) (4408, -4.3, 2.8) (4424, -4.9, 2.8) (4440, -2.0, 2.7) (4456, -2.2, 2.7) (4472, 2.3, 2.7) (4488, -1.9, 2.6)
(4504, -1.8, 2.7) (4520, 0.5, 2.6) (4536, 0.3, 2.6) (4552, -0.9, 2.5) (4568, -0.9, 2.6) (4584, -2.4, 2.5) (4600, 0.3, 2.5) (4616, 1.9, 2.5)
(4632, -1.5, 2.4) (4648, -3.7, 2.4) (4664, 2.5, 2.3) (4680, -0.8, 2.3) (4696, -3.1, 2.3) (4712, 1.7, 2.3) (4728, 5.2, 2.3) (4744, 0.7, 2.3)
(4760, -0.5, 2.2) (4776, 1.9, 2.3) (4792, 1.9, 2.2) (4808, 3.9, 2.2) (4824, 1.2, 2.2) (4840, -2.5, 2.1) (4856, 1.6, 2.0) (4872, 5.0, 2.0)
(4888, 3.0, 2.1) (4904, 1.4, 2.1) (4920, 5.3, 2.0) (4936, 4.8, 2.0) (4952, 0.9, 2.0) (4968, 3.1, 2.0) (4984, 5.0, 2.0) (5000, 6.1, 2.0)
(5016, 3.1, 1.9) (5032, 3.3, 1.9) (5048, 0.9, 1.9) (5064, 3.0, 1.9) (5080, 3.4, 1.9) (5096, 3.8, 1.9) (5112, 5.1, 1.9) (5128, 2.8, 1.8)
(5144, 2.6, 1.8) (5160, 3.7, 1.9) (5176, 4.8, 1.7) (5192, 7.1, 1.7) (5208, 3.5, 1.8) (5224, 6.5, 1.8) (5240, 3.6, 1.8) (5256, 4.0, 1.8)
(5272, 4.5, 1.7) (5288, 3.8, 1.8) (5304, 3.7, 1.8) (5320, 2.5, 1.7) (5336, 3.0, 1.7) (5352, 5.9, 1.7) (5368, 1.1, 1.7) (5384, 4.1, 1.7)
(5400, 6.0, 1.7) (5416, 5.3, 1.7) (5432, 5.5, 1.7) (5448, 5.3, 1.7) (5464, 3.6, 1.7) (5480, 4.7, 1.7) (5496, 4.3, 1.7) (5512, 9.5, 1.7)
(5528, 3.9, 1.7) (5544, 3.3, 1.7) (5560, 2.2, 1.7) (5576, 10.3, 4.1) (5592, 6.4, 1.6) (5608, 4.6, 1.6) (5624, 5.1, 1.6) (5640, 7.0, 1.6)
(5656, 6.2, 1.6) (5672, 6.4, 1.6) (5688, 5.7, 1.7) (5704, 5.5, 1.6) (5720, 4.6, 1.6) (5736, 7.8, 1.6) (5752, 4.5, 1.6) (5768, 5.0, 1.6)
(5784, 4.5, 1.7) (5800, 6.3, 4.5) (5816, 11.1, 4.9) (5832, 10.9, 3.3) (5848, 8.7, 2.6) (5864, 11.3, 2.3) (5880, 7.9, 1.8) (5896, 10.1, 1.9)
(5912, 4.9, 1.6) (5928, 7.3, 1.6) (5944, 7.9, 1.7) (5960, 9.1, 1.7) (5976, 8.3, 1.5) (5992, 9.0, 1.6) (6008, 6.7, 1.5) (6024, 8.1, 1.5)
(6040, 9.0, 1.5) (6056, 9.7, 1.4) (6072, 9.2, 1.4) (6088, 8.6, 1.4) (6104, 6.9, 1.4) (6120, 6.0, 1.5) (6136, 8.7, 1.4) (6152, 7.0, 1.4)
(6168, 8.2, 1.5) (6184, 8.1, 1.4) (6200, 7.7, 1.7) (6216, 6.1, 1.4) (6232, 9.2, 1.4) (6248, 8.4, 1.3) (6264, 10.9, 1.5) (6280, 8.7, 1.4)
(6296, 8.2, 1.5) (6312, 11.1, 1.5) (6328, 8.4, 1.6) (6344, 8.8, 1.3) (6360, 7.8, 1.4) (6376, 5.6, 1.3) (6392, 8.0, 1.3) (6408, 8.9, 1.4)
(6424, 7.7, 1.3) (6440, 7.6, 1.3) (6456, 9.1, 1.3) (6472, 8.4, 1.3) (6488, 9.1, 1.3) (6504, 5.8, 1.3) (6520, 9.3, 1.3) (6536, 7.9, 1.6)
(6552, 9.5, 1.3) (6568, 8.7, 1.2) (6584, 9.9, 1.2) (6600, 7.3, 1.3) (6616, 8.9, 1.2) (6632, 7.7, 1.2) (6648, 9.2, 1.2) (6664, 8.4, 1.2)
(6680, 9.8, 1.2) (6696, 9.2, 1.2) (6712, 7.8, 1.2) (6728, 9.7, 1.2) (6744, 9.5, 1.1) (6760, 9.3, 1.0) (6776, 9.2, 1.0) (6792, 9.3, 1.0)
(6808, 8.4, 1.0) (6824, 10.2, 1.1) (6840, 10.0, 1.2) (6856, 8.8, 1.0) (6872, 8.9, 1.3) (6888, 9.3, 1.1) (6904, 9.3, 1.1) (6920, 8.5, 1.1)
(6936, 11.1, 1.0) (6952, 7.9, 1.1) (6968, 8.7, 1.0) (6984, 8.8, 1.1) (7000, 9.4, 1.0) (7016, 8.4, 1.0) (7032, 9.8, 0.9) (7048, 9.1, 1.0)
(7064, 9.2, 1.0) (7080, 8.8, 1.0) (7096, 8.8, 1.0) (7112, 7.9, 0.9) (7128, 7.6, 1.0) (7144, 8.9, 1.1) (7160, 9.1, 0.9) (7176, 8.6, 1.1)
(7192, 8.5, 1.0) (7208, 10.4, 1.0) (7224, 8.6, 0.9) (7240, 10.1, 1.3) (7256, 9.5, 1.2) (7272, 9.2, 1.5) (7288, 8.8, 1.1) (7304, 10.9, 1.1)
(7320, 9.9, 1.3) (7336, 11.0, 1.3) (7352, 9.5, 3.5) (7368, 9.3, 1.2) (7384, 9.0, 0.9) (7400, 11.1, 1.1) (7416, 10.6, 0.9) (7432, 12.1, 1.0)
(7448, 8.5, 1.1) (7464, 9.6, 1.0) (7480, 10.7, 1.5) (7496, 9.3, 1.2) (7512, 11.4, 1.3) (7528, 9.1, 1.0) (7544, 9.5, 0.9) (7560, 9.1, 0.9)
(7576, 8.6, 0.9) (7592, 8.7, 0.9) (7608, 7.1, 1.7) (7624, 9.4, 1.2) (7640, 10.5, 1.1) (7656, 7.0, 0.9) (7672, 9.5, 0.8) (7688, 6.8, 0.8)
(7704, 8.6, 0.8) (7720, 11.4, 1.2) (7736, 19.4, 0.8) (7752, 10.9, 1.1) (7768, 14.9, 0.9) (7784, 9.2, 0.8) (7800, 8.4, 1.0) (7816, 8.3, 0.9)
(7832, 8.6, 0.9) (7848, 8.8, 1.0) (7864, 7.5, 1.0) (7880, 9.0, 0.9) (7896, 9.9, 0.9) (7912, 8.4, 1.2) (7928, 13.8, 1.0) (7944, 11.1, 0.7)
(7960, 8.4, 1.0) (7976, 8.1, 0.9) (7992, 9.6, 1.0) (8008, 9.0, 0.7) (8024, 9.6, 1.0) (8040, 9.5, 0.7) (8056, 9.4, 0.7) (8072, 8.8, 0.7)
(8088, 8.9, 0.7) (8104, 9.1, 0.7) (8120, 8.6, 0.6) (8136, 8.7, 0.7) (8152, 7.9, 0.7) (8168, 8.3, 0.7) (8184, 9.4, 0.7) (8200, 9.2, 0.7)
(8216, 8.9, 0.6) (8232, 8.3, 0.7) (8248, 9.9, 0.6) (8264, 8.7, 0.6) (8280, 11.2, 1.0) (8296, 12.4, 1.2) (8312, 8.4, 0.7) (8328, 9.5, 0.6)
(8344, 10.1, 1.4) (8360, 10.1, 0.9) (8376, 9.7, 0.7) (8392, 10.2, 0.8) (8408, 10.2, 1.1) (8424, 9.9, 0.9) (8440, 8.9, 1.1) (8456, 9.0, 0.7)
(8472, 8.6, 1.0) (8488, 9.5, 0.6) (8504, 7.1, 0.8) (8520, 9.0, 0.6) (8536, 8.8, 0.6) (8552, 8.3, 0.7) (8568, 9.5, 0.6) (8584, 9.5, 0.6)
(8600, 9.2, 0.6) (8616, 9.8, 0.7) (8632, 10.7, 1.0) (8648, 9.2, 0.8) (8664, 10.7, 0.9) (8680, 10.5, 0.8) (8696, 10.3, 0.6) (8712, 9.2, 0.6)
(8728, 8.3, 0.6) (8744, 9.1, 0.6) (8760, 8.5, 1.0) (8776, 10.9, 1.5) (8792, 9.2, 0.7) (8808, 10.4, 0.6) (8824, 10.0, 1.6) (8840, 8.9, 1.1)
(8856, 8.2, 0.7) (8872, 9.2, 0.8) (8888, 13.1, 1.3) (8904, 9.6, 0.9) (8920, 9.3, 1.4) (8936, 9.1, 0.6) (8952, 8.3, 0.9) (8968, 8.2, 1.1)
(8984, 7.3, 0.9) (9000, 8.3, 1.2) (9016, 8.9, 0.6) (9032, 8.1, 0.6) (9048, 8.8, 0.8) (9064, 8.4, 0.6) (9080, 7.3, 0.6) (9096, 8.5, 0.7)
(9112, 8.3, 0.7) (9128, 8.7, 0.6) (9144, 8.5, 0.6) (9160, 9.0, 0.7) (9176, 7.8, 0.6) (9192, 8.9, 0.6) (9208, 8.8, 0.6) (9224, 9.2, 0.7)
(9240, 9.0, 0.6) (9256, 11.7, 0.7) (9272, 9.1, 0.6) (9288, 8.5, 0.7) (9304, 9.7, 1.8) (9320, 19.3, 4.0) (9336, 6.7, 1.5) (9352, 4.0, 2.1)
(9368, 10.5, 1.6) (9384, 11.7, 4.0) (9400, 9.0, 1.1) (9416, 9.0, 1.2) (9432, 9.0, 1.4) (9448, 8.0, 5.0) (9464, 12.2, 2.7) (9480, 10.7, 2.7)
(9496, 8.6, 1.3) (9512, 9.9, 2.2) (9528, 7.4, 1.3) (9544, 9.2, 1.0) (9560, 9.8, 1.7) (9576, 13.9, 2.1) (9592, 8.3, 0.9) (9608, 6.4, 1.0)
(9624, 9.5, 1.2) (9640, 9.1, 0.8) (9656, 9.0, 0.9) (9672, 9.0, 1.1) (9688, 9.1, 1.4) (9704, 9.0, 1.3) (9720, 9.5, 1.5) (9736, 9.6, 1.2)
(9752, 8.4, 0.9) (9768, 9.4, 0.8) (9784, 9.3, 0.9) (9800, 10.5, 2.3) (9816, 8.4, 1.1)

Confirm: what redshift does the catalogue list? 0.18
